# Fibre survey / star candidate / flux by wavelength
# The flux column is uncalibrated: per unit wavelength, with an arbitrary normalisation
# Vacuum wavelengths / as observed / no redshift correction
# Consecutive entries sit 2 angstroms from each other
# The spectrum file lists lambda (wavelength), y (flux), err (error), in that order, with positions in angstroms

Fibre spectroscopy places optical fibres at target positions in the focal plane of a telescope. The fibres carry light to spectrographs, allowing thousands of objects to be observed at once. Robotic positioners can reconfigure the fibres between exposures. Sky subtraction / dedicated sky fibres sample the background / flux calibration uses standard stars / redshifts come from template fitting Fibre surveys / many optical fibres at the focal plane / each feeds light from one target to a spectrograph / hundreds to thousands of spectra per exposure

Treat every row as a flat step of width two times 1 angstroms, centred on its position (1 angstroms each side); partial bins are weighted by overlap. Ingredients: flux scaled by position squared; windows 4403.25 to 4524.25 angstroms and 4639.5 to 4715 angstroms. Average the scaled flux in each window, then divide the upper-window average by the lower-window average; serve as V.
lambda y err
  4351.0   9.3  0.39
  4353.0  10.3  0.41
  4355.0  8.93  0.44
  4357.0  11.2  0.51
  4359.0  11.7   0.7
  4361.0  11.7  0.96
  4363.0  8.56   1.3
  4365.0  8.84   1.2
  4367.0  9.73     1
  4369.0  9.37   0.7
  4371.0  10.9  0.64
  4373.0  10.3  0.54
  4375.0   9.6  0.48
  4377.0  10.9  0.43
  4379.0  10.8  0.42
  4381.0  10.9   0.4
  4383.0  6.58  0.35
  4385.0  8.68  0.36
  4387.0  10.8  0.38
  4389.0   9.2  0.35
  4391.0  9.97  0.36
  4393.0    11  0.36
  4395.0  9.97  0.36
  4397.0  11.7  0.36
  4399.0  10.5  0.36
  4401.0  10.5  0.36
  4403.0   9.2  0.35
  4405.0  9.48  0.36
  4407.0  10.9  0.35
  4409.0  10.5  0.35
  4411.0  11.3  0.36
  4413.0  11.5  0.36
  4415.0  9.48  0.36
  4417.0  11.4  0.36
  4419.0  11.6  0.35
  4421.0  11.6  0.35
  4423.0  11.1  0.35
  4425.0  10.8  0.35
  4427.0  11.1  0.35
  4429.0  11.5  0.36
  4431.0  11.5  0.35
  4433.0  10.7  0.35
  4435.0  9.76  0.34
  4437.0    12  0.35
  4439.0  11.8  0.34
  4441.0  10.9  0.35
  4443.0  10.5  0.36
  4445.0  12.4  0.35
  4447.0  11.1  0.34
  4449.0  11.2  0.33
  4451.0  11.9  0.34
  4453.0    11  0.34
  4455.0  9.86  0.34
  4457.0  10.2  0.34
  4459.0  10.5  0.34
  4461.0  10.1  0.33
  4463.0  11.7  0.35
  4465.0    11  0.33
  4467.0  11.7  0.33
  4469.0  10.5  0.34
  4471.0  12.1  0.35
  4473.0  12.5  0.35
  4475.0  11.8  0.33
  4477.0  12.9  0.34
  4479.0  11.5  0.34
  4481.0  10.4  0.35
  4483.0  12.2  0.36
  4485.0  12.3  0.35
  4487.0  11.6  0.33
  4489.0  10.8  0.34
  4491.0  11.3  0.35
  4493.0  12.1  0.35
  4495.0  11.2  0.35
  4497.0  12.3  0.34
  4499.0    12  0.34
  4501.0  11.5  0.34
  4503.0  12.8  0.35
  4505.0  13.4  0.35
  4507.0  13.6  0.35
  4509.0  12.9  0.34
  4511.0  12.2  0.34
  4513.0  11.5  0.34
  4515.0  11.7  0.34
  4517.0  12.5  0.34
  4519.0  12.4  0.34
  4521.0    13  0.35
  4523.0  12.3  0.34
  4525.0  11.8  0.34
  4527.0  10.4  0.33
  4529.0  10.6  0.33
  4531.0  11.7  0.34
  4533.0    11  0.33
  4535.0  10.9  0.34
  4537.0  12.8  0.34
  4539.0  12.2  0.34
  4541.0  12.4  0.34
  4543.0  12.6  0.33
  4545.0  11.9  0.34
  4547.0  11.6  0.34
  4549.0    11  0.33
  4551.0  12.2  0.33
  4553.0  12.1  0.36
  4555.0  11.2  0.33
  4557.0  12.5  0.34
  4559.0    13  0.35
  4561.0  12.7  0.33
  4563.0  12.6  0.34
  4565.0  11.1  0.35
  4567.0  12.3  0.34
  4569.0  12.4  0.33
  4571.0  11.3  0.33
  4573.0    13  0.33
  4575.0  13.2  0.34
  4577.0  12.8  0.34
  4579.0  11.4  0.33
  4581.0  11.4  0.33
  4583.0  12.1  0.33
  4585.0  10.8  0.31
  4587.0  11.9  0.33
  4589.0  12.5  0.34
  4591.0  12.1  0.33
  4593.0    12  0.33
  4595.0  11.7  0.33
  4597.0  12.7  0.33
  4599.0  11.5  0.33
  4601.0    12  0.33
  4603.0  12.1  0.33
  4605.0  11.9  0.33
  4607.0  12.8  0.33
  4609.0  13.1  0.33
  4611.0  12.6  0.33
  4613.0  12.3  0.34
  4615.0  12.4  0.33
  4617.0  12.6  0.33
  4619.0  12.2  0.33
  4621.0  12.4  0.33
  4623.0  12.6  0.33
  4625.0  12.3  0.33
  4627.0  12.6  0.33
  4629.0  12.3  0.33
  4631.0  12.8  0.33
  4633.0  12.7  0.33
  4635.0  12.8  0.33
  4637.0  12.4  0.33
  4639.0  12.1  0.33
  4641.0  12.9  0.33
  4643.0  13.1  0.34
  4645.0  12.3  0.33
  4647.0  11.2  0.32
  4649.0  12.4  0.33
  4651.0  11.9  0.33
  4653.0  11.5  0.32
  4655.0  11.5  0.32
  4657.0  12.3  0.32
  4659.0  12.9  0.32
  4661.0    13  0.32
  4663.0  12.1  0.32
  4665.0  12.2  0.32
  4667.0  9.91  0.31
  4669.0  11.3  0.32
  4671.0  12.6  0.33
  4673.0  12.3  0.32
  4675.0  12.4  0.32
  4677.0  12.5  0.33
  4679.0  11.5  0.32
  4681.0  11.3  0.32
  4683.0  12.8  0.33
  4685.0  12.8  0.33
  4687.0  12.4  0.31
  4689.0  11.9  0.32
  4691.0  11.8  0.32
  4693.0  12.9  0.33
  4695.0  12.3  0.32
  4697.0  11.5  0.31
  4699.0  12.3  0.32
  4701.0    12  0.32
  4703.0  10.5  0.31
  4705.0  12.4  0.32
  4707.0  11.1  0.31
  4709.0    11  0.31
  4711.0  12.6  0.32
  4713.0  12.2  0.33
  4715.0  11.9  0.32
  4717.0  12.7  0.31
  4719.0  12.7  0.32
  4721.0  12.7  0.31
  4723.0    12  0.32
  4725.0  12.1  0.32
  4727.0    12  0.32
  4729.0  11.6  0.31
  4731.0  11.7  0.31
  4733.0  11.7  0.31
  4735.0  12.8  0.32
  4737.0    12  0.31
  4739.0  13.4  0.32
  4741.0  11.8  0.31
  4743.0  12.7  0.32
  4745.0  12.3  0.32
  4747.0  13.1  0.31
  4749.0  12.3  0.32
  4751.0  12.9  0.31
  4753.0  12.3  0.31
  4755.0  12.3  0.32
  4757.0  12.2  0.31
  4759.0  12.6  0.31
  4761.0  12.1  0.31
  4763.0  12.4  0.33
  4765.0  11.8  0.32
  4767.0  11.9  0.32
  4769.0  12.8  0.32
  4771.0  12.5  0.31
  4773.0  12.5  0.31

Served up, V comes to 1.2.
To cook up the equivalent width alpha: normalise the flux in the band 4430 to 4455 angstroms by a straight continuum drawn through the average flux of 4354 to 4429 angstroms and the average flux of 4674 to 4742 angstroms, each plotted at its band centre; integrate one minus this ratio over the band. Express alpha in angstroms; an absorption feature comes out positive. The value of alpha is -1.3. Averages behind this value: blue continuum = 10.3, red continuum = 12.1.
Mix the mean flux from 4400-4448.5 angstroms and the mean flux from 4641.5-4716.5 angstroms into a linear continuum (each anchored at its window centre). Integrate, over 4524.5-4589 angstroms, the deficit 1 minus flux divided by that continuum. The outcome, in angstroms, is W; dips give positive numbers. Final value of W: -2.3 angstroms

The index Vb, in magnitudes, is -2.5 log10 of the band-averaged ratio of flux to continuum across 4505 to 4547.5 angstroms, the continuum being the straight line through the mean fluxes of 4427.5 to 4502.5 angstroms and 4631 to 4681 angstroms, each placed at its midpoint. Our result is -0.04 mag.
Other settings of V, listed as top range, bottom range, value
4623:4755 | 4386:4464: 1.26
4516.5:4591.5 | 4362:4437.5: 1.24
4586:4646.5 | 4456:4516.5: 1.12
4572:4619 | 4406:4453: 1.18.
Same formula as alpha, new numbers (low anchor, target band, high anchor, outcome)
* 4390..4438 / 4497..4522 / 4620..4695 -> -2.4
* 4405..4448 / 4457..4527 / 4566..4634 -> -1.9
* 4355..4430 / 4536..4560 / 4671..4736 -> -1.9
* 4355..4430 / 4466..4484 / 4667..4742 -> -1.5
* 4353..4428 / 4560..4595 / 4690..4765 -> -2.2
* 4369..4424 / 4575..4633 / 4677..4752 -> -3.5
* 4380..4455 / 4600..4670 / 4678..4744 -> -3.2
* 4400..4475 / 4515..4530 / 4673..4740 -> -0.7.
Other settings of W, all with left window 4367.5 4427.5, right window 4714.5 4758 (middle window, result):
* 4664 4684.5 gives 0.1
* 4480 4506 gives -2.2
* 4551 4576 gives -2.1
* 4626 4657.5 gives -1.4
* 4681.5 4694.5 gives -0.4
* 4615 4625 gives -0.7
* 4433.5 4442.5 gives -0.4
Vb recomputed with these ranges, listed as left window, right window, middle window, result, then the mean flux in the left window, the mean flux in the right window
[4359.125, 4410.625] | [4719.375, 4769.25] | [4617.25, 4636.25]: -0.09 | 10.1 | 12.3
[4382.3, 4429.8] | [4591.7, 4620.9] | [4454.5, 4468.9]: 0.02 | 10.5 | 12.3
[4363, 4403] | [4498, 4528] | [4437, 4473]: 0.01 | 9.96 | 12.3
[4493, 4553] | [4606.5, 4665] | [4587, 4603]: 0.02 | 12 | 12.4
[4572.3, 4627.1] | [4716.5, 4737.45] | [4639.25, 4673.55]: 0.01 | 12.2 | 12.2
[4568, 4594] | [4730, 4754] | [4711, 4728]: 0.01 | 12.1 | 12.4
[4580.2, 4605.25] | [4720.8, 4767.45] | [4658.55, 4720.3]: 0.01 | 11.9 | 12.3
